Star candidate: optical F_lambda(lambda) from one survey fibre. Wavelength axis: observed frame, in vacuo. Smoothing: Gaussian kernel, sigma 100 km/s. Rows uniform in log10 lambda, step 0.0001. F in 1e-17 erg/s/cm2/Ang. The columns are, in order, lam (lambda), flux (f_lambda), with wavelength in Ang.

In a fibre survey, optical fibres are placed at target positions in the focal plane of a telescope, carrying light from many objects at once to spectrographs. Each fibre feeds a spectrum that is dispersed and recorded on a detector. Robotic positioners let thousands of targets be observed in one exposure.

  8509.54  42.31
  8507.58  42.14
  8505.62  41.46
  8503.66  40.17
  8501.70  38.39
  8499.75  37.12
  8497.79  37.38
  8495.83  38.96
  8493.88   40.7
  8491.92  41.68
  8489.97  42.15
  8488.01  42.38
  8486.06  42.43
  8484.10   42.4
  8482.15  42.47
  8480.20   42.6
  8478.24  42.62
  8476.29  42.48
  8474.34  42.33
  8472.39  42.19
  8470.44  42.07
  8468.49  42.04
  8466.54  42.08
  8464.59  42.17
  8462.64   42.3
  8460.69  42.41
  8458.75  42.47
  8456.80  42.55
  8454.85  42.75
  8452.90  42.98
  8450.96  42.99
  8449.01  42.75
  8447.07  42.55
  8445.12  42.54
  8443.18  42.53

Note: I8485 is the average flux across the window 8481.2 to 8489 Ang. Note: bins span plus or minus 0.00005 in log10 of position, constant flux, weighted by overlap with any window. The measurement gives 42.4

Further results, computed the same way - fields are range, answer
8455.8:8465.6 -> 42.4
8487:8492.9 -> 42.1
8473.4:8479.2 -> 42.5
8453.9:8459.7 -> 42.5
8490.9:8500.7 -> 39.2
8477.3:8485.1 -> 42.5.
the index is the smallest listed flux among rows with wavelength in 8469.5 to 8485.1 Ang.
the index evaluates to 42.07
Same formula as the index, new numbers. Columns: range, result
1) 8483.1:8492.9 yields 41.68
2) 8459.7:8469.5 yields 42.04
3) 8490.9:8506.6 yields 37.12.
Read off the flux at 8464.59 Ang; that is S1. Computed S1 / 42.17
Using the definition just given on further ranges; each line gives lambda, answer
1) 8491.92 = 41.68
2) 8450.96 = 42.99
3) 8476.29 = 42.48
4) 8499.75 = 37.12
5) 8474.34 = 42.33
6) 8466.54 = 42.08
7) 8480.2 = 42.6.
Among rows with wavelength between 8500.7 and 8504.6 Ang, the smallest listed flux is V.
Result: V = 38.39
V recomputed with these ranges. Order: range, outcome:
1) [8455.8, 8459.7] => 42.47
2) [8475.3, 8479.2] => 42.48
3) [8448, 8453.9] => 42.75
